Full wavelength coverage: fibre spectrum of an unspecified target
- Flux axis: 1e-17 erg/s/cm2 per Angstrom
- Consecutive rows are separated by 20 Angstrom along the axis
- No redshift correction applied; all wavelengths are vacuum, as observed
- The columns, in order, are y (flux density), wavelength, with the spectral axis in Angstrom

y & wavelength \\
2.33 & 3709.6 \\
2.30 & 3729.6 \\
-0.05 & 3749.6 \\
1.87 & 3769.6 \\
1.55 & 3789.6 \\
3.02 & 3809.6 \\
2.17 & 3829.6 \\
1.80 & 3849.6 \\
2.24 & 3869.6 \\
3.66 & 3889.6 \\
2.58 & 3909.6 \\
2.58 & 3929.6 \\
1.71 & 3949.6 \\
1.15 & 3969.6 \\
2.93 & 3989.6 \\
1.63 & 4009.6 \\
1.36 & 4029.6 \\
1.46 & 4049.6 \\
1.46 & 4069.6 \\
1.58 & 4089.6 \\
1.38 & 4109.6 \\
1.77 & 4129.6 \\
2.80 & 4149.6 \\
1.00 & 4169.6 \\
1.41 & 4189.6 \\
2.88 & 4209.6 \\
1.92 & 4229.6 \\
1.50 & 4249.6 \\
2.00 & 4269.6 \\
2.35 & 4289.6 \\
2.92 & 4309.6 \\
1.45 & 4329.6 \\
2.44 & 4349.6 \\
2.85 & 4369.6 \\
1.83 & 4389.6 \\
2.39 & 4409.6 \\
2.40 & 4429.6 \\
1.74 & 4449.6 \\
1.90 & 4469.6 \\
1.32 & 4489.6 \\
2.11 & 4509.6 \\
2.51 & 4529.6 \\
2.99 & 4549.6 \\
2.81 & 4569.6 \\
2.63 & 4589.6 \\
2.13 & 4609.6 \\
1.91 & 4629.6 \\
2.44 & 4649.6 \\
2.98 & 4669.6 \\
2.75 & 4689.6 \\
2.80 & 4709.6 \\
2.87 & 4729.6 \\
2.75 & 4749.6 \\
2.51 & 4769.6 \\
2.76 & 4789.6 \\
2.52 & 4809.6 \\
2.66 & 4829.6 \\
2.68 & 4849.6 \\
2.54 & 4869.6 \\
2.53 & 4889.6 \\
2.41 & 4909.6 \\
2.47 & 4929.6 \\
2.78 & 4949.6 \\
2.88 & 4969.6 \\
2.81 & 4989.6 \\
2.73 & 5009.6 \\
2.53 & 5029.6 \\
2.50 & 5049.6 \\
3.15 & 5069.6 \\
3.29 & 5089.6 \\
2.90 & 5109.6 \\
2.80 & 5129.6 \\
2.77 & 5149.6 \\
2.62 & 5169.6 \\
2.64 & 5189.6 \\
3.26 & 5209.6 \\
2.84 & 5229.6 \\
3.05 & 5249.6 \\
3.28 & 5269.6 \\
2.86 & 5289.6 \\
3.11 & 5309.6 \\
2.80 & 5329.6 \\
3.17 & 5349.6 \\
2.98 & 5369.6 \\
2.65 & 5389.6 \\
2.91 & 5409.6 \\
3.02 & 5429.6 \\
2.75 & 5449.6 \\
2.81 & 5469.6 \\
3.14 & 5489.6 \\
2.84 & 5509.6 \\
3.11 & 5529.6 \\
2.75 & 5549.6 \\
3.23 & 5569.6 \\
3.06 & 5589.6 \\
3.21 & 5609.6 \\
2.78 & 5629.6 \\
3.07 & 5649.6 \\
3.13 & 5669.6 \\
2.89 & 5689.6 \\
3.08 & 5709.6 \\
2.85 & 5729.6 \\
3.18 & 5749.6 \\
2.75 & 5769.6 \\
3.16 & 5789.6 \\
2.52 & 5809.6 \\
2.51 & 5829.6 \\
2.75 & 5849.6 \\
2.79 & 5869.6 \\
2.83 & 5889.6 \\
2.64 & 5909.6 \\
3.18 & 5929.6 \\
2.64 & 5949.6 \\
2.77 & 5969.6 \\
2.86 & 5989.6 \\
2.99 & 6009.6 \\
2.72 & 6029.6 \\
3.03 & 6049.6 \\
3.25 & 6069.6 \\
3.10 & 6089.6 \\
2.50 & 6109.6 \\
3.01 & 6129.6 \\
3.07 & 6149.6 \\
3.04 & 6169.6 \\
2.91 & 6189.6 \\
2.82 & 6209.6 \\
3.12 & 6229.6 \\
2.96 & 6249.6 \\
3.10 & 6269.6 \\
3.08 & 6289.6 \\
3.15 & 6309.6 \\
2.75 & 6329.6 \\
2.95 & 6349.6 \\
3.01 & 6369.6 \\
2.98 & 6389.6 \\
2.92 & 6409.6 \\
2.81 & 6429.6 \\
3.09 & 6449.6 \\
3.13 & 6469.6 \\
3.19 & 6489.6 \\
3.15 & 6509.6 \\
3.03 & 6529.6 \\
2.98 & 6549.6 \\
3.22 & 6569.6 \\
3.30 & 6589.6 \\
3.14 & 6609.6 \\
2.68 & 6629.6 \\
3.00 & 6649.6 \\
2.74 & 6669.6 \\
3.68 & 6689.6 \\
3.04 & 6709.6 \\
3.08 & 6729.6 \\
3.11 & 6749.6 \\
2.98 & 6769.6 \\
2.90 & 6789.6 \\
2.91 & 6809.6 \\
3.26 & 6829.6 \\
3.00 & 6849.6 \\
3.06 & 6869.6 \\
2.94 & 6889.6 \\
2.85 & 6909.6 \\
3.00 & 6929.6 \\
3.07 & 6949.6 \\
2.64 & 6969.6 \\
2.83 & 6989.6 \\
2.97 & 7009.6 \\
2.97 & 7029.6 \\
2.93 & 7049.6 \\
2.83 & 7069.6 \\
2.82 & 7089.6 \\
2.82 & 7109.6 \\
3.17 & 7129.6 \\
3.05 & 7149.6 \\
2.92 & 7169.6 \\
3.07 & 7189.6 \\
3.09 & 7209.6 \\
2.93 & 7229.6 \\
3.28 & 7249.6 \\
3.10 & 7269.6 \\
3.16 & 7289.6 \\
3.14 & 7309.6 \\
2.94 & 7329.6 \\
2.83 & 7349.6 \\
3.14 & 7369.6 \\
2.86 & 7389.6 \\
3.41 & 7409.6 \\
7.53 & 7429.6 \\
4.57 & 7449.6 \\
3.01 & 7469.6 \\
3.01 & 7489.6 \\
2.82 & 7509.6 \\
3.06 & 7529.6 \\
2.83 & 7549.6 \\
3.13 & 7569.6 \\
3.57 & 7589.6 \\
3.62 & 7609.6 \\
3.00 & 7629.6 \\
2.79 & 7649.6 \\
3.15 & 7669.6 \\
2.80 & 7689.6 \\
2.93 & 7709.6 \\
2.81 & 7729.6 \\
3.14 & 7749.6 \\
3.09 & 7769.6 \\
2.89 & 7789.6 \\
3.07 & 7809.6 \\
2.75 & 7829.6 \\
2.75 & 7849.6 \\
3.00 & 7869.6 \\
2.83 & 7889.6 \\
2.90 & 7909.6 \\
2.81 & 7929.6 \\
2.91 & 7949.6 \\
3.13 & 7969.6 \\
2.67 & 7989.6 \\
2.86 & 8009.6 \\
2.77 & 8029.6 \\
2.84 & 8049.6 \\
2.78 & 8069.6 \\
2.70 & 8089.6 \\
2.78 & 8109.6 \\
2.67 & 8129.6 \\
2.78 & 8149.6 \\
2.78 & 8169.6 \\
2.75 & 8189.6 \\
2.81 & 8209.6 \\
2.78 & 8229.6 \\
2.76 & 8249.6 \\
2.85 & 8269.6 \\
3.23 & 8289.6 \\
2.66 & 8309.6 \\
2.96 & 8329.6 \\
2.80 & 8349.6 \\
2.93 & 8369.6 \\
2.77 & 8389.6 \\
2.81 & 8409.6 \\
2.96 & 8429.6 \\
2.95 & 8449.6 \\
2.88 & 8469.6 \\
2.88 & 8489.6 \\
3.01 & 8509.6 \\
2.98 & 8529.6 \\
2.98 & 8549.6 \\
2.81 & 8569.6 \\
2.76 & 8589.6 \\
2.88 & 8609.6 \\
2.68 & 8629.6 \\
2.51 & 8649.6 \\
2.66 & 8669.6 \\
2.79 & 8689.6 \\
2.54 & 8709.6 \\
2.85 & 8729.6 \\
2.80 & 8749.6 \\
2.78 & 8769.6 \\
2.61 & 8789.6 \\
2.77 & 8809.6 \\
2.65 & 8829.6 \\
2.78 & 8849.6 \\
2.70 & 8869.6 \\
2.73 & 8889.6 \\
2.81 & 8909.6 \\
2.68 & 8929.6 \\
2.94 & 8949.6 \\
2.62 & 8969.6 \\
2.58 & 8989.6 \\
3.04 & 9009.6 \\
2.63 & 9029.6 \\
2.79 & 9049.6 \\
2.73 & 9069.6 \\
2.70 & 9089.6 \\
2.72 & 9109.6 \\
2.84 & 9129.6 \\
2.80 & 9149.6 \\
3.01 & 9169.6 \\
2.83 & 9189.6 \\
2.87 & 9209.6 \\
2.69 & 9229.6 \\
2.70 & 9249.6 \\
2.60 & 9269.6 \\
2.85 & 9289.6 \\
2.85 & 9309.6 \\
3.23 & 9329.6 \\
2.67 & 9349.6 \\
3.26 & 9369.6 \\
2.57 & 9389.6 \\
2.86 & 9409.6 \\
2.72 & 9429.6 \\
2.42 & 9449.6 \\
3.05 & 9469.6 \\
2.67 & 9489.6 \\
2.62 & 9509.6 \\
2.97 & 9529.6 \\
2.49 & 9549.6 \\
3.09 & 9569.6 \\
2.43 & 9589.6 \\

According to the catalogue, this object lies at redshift 0.131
